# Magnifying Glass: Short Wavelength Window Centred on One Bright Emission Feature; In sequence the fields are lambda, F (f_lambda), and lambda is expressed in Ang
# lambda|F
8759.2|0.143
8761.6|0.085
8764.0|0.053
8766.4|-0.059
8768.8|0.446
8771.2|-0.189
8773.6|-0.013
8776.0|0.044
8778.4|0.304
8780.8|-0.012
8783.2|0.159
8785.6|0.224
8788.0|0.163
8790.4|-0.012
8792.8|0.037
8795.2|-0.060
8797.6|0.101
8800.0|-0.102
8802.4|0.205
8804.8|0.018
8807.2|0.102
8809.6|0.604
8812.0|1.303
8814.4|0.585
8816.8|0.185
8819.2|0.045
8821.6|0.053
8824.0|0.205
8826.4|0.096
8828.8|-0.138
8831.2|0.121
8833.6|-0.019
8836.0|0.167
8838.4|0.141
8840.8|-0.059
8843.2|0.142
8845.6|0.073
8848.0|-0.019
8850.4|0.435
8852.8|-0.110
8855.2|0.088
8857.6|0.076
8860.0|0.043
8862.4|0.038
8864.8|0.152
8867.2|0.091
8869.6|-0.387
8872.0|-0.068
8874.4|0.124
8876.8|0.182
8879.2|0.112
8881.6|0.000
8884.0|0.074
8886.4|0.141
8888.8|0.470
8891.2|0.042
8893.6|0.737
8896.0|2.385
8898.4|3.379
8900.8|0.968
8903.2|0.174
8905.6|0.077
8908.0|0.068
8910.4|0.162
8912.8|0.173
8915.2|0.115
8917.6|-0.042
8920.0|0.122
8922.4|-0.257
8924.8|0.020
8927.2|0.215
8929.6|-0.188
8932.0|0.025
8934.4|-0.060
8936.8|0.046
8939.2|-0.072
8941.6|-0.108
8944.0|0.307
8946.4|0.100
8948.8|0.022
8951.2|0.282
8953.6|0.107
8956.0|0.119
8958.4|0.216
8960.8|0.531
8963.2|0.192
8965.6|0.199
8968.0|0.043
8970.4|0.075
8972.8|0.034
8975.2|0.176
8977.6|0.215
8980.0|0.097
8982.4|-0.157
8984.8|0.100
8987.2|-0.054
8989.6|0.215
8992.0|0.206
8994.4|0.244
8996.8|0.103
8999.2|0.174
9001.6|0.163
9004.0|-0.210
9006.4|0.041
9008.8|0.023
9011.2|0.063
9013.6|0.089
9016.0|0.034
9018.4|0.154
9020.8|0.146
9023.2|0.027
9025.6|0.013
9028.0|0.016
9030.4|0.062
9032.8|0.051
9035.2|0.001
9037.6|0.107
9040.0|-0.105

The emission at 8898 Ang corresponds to [O III] 5007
